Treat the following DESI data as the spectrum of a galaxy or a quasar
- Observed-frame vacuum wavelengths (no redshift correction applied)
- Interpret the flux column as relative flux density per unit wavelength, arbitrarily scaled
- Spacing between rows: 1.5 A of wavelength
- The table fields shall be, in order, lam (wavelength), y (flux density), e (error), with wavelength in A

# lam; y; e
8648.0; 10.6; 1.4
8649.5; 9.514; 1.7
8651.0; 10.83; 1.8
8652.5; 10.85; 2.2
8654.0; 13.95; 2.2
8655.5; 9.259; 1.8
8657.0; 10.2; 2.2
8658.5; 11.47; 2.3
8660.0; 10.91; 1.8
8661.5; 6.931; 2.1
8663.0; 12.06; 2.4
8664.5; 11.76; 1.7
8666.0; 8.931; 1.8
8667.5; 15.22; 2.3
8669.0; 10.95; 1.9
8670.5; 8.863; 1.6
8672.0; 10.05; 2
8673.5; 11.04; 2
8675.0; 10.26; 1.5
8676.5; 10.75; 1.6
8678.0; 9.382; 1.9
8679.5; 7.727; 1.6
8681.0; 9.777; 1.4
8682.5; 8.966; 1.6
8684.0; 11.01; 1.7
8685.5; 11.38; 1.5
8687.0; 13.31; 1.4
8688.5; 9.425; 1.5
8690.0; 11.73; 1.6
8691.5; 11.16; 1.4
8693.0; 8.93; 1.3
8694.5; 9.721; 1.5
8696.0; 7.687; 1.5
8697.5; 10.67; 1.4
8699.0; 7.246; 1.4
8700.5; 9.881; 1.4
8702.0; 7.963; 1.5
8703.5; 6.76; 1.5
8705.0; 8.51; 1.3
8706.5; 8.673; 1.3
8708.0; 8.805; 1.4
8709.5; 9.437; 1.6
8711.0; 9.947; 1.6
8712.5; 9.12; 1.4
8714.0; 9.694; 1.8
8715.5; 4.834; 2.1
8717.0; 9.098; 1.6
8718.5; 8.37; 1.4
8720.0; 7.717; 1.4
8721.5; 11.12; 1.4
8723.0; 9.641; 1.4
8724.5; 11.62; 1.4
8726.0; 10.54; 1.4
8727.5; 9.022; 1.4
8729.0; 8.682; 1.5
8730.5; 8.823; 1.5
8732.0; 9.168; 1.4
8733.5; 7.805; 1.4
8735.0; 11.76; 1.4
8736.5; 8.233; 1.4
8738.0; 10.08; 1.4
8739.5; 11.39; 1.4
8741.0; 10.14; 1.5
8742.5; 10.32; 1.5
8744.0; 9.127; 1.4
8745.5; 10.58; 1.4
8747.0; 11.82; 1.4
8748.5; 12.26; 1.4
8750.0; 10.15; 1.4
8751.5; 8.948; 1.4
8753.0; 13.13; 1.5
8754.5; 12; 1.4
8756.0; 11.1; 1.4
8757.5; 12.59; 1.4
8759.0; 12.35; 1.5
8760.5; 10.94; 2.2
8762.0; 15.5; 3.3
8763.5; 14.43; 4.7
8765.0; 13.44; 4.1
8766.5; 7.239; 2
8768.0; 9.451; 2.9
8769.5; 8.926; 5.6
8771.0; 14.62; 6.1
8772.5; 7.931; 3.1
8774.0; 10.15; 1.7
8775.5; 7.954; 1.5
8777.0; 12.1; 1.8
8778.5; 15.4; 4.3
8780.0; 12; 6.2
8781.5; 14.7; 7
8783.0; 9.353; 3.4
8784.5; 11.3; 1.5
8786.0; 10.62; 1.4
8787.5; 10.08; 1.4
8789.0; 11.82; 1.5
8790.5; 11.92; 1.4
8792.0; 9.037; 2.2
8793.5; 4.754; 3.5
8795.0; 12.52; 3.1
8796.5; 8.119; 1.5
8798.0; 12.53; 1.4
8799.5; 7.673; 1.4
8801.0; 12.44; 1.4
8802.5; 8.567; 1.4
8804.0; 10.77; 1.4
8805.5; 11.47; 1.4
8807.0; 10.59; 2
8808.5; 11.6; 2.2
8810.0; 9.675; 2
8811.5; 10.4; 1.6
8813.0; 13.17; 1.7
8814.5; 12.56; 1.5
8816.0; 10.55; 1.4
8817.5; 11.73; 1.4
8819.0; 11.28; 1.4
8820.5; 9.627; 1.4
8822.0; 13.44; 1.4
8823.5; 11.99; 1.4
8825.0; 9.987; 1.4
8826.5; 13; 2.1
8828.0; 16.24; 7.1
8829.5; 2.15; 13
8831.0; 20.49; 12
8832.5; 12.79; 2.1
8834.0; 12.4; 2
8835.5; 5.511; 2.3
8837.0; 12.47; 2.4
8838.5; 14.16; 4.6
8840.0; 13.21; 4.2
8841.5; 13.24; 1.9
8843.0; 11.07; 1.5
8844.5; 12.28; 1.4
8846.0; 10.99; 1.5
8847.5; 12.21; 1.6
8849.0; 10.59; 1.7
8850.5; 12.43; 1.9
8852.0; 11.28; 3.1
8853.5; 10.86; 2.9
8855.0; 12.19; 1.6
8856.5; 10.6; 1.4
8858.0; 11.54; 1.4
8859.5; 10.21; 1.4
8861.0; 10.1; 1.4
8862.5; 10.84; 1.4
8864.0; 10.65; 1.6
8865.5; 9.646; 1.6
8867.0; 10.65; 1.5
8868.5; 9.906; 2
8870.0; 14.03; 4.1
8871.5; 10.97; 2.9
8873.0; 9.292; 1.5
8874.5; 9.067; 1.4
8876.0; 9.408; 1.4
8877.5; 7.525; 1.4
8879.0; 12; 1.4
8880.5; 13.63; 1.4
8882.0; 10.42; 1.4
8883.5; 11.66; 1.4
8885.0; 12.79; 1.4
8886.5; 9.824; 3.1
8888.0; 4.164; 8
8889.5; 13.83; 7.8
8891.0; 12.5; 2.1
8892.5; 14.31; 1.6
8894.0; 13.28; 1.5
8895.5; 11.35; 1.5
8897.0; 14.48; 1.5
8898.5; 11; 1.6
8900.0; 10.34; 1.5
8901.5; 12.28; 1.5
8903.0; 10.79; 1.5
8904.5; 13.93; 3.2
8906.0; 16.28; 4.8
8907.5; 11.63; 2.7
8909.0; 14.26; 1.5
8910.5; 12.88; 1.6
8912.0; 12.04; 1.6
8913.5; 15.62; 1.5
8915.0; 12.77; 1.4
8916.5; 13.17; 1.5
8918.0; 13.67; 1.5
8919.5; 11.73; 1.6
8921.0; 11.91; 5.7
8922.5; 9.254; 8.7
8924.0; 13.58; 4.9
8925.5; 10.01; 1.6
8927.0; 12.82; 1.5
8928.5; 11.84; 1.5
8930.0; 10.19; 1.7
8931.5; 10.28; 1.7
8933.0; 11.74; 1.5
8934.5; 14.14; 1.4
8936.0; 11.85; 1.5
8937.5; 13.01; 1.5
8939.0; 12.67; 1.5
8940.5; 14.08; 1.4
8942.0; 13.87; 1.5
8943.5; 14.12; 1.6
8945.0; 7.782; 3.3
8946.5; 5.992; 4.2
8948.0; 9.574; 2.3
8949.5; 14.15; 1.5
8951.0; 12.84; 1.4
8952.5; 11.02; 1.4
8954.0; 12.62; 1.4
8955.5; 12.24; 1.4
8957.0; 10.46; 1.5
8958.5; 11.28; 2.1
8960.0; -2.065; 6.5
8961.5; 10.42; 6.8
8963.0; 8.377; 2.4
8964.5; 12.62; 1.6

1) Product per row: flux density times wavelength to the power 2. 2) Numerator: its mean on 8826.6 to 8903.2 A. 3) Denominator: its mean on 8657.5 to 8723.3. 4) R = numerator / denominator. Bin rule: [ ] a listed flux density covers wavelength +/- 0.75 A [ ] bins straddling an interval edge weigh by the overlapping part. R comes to 1.22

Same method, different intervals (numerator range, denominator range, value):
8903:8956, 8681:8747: 1.35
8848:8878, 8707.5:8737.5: 1.19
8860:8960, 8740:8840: 1.06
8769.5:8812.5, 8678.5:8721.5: 1.18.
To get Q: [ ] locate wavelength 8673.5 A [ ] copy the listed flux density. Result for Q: 11.04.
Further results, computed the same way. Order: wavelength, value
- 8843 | 11.07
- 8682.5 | 8.966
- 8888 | 4.164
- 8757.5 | 12.59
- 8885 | 12.79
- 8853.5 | 10.86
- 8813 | 13.17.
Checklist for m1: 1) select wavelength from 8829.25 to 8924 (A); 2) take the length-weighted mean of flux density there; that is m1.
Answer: 11.7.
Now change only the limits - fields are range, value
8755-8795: 11.2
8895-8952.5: 12.2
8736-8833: 11.1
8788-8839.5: 11.1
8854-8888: 10.6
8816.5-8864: 11.6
